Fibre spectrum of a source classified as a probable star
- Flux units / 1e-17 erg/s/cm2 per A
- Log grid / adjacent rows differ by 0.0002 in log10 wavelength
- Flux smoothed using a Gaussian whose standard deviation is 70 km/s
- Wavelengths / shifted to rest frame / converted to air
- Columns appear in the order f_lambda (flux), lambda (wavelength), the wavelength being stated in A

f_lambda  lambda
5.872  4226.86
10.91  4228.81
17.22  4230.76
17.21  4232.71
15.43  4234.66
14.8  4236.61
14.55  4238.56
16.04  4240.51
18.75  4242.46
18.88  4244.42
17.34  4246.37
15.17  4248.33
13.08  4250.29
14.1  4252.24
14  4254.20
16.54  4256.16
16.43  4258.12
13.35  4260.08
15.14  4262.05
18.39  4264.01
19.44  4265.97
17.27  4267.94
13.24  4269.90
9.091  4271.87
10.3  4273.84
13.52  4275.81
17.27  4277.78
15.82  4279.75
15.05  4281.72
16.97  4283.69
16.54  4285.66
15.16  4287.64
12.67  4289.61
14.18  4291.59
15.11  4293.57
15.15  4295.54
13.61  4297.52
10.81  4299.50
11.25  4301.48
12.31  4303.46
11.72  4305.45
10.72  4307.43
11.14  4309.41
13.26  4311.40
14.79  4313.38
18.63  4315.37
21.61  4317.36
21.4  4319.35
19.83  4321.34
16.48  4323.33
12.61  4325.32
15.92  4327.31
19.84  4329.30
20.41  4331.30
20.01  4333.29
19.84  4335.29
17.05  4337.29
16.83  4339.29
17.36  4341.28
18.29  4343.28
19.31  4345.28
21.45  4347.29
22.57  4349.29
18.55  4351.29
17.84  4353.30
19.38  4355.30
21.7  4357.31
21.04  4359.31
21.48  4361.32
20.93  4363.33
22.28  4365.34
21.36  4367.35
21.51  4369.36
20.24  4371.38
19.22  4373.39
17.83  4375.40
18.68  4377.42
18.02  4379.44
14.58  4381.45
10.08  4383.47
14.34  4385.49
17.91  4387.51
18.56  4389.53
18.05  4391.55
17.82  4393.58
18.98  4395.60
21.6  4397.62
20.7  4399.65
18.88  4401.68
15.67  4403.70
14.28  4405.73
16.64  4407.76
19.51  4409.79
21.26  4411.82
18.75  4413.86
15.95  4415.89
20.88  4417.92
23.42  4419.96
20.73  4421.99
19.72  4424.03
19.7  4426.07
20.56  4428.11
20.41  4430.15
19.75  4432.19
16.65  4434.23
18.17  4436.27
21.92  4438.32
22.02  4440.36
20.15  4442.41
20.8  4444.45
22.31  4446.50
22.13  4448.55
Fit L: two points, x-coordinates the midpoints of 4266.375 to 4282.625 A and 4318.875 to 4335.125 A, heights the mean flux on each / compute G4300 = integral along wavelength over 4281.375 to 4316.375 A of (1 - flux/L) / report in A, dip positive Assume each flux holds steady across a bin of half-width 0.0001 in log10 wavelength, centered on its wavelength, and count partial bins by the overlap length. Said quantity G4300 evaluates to 4.7 A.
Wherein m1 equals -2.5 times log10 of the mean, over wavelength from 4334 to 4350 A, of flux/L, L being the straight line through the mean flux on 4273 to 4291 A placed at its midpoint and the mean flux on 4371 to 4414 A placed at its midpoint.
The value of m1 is -0.16 mag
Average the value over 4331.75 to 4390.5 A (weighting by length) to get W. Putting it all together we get 18.9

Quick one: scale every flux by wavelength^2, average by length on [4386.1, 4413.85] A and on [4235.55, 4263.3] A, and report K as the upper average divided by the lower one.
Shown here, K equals 1.3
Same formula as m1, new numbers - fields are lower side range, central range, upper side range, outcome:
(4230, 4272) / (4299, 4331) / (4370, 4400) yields 0.098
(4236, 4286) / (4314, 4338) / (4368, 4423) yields -0.109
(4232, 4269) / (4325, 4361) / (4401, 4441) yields -0.074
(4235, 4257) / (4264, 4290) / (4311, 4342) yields 0.111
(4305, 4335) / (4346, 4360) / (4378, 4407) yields -0.200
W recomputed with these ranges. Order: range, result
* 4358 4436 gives 18.9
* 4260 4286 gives 15.1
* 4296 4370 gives 17.7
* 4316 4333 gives 18.6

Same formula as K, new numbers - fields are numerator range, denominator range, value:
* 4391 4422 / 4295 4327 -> 1.34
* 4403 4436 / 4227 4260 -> 1.34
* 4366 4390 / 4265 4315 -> 1.33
